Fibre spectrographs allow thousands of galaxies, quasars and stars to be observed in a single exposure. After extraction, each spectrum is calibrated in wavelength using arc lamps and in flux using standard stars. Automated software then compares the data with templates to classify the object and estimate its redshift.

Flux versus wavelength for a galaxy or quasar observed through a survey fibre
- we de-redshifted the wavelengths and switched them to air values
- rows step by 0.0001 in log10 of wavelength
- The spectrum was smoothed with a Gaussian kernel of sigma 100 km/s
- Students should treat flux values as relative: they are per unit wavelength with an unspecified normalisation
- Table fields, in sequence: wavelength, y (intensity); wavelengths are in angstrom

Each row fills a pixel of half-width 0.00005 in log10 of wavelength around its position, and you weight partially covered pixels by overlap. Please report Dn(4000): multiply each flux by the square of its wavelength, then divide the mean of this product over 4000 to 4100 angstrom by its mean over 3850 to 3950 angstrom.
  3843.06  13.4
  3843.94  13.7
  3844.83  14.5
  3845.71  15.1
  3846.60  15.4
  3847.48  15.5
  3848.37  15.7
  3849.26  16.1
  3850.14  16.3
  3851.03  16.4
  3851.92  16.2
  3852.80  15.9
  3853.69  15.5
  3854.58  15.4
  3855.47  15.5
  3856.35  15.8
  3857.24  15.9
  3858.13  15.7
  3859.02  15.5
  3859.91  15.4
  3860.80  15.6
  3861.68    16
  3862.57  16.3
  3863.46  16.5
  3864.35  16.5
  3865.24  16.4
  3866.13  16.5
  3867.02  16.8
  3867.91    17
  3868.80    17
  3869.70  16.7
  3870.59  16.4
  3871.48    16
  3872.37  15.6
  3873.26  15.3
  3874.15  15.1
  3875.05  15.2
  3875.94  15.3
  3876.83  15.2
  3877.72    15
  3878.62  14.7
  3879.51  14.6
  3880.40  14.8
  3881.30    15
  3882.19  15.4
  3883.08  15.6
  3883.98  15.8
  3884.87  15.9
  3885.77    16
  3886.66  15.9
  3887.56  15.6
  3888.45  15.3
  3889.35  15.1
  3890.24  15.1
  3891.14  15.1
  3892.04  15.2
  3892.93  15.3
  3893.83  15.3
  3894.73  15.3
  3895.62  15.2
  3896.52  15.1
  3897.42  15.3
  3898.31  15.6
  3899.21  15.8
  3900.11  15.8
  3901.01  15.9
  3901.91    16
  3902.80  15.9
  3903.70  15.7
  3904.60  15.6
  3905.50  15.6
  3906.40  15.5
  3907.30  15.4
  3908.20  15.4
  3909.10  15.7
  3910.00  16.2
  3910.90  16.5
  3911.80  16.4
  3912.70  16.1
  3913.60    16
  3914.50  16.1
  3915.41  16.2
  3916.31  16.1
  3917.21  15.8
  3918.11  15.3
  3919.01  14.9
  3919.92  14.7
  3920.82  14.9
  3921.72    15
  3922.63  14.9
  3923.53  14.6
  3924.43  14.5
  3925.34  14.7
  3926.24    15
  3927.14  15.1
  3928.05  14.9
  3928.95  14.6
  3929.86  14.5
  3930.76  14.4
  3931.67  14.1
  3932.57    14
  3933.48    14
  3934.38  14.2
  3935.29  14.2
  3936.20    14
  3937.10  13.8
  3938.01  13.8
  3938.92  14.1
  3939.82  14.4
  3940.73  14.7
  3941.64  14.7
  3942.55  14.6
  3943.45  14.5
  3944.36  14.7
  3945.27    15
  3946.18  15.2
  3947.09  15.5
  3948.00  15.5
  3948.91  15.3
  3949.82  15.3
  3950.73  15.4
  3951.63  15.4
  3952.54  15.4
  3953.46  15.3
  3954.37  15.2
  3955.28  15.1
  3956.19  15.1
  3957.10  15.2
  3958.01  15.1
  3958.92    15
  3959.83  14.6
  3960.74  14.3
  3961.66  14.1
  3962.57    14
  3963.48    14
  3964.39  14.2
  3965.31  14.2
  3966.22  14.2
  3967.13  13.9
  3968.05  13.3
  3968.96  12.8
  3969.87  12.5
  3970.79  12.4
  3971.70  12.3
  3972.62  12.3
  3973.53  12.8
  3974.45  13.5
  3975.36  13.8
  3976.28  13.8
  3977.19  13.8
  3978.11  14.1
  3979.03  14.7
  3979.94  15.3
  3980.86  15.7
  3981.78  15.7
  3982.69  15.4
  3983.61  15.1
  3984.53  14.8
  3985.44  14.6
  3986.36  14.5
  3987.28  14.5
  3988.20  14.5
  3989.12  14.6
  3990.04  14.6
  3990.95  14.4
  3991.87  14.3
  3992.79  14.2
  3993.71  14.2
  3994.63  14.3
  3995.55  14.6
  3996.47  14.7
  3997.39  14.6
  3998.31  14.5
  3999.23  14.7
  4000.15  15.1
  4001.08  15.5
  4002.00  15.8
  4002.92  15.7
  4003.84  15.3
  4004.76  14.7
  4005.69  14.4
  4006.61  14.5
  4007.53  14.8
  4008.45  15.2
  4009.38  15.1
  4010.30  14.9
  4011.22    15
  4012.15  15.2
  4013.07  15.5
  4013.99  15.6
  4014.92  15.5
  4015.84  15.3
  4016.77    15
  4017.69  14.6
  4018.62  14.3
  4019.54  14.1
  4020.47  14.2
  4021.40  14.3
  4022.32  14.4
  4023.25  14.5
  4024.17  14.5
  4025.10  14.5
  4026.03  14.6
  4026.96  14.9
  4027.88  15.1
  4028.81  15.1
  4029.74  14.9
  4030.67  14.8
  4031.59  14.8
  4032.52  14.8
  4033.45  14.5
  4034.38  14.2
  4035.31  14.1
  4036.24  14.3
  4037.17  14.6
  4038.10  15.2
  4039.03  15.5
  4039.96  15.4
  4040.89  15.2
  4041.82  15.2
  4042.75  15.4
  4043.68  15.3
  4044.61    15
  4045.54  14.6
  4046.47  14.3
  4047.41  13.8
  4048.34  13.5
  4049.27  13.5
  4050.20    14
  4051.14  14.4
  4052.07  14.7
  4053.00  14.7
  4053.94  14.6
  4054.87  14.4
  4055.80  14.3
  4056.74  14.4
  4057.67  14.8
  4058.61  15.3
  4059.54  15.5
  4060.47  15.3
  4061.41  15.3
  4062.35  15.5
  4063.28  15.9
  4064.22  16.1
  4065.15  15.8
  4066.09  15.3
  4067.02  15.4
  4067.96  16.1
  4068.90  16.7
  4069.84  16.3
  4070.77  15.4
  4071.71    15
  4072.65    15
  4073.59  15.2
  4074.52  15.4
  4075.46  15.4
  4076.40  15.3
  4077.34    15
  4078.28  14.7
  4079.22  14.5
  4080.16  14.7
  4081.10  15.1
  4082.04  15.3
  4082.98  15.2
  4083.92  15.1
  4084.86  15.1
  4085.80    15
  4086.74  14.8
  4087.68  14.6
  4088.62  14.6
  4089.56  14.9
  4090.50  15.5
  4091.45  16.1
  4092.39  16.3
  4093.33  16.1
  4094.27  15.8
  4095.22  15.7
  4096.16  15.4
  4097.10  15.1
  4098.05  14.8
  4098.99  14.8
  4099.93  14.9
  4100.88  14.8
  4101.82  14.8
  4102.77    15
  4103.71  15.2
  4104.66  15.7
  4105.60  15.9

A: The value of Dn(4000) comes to 1.05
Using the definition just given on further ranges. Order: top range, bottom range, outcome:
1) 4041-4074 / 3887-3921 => 1.04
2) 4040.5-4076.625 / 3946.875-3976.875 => 1.11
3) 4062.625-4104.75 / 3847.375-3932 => 1.08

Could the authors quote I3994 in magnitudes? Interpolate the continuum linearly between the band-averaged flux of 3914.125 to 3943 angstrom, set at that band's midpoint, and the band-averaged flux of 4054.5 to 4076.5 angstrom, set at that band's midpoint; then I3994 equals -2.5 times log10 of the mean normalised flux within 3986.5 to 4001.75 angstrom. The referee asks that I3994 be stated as 0.03 mag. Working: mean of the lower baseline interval 14.7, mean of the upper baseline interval 15.4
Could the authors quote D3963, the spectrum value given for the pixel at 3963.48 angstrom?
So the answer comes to 14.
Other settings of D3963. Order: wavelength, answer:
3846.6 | 15.4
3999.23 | 14.7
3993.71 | 14.2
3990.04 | 14.6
